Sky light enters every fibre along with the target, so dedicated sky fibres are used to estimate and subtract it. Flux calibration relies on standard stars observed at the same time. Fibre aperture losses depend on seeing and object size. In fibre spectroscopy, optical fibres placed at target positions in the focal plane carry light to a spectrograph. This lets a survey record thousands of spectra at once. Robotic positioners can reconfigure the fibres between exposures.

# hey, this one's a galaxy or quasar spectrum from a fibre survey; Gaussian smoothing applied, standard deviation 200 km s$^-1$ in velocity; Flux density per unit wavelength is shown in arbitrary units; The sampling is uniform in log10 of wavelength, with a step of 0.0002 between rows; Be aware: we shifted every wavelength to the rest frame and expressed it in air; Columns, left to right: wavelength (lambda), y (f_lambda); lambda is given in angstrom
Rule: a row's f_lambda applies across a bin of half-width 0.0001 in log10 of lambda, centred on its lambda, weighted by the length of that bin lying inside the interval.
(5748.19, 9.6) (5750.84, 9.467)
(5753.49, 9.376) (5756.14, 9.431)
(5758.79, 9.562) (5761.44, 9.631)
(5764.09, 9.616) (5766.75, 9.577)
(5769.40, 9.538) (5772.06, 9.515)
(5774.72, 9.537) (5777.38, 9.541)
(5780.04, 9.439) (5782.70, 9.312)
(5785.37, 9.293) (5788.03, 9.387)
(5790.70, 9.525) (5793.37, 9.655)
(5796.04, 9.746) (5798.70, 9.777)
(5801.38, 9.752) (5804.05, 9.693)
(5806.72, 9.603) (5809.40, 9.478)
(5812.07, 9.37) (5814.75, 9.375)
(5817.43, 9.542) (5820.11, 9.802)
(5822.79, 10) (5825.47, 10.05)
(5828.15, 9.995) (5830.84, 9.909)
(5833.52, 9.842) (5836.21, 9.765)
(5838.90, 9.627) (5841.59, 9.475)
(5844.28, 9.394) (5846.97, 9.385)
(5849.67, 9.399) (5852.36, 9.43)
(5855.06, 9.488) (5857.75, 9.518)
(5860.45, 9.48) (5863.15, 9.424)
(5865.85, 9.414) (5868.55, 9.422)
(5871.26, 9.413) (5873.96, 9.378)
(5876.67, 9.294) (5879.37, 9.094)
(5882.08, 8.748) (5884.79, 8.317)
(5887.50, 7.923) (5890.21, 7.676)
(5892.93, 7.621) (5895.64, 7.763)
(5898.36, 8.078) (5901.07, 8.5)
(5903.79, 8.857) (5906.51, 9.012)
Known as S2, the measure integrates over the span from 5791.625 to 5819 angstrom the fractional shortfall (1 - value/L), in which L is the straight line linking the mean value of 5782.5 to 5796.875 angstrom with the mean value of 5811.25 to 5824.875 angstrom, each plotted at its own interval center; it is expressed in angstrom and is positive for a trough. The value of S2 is -0.1 angstrom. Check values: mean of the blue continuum 9.48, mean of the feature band 9.6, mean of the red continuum 9.65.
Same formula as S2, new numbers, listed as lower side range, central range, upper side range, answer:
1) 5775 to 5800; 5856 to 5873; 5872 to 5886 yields -0.7 angstrom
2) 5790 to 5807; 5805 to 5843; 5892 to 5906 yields -1.6 angstrom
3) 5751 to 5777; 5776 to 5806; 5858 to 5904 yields -0.7 angstrom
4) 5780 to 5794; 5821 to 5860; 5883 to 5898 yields -4.6 angstrom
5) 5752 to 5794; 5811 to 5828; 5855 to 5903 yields -1.0 angstrom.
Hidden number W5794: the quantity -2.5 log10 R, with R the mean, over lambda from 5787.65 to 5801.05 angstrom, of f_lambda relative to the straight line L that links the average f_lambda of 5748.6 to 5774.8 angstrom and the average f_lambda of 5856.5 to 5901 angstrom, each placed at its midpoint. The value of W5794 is -0.04 mag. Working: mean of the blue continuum 9.53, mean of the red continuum 8.77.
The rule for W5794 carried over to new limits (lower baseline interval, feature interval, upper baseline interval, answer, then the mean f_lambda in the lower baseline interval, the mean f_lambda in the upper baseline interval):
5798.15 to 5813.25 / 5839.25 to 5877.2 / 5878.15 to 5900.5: -0.088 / 9.6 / 8.16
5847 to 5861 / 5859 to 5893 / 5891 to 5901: -0.032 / 9.45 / 7.9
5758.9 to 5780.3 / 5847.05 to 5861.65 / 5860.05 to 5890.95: -0.043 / 9.56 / 8.97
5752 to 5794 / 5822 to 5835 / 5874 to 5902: -0.117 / 9.49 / 8.35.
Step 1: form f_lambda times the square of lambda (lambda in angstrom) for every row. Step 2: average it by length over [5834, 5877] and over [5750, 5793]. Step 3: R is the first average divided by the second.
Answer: 1.03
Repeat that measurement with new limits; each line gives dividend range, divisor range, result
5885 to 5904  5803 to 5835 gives 0.85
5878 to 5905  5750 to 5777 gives 0.91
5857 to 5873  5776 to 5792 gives 1.03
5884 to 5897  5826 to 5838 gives 0.81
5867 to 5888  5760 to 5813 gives 0.97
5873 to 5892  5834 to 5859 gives 0.91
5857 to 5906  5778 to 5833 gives 0.93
